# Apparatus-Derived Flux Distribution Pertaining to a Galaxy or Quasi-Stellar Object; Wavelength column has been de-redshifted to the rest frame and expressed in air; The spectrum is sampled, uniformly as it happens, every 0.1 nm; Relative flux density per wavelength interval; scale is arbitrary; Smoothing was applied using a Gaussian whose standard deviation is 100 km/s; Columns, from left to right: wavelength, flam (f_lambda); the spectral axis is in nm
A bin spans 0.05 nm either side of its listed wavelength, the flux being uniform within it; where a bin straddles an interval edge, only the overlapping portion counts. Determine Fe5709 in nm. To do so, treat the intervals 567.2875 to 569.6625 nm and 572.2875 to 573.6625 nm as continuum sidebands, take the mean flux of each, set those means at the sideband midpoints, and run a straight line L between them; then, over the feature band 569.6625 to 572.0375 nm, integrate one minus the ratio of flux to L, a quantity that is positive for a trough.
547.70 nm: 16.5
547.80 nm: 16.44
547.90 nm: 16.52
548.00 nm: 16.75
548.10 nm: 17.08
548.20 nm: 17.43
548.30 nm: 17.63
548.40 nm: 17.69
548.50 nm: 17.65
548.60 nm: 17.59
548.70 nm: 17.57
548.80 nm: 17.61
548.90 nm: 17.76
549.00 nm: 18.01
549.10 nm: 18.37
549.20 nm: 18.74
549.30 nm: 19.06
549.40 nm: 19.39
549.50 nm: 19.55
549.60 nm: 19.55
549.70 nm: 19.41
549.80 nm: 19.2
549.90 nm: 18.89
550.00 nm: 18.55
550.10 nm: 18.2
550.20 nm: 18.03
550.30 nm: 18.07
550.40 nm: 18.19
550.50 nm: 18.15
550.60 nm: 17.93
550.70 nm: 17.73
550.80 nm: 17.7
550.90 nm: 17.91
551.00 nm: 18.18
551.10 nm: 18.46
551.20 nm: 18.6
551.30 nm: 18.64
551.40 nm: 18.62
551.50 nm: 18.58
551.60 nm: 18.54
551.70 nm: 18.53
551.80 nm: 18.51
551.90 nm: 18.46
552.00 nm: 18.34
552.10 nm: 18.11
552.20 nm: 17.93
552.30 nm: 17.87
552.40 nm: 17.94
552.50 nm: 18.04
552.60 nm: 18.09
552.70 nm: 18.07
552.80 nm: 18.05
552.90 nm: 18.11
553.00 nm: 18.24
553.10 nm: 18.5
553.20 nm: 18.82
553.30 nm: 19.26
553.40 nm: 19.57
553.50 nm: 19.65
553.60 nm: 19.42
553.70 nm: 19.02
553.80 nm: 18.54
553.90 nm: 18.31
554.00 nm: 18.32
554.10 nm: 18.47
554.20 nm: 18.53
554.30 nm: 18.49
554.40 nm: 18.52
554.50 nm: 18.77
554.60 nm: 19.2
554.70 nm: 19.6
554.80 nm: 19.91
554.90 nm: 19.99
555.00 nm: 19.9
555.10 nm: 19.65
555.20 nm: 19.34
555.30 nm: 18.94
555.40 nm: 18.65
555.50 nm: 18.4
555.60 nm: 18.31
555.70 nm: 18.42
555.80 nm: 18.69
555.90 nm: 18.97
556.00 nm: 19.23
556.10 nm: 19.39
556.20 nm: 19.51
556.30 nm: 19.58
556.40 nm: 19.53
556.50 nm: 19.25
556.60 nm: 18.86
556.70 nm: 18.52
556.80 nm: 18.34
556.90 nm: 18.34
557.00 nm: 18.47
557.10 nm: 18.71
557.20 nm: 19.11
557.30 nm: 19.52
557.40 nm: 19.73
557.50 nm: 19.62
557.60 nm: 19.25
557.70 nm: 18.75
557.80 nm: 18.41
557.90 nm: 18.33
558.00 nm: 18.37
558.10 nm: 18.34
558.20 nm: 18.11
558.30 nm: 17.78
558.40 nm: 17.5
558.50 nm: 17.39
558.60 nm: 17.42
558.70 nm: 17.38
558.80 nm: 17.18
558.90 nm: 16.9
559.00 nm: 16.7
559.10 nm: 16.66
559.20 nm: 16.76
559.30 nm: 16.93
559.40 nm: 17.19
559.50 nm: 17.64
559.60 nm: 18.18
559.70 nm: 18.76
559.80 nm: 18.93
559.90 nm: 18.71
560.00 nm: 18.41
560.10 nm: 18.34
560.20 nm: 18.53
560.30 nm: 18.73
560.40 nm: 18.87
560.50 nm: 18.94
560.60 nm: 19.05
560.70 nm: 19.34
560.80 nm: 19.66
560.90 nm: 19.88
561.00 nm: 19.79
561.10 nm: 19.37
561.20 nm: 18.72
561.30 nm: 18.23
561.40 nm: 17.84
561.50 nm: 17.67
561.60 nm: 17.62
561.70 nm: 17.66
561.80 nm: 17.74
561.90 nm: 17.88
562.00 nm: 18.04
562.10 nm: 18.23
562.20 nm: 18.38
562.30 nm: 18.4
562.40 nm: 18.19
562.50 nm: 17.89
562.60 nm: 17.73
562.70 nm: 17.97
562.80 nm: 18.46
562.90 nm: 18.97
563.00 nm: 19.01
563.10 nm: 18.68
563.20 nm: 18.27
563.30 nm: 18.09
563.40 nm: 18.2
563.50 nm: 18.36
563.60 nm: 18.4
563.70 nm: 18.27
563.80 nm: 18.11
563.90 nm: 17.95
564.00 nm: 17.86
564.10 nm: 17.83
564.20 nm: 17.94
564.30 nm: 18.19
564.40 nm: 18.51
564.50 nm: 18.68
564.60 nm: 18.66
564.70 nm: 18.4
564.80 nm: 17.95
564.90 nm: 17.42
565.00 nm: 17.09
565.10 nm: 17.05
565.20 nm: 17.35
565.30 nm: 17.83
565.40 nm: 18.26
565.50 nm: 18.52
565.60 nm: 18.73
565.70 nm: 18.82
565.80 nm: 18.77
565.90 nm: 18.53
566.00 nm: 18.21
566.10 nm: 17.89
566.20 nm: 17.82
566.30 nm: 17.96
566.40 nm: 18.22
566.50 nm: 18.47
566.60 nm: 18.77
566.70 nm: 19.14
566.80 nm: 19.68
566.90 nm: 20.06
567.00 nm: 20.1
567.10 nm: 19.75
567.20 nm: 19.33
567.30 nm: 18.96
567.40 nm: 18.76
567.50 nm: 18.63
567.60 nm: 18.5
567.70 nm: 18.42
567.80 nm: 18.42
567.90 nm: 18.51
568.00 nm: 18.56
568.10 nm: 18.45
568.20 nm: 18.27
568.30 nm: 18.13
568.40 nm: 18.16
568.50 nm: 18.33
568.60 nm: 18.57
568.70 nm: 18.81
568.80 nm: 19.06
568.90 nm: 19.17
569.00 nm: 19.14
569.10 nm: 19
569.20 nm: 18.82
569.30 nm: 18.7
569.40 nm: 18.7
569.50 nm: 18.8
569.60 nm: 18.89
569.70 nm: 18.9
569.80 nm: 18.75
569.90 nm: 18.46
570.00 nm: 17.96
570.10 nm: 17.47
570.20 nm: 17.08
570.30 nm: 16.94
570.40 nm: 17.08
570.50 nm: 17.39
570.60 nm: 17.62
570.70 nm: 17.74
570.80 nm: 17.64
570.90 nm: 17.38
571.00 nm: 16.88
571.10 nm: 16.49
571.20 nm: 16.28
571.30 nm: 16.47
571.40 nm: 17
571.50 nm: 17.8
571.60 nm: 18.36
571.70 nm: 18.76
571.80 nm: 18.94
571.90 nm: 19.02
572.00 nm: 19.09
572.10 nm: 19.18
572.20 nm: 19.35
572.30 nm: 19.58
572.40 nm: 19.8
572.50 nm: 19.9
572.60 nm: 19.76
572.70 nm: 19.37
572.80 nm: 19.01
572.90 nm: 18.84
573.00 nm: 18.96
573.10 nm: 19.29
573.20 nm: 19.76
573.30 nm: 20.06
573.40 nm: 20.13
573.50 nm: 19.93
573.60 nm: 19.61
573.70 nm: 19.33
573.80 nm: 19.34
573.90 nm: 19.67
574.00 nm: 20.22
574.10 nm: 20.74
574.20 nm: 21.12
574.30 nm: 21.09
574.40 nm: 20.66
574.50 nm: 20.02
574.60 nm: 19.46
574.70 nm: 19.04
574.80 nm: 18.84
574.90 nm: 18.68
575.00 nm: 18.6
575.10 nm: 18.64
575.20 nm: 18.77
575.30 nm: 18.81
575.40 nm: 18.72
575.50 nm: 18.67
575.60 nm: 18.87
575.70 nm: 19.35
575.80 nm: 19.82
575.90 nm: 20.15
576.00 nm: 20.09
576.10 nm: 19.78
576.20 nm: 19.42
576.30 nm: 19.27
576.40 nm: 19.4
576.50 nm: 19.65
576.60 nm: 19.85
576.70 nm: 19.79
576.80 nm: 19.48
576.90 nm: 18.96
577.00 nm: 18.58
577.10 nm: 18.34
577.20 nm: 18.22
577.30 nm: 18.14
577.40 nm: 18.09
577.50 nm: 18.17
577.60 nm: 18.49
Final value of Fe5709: 0.18 nm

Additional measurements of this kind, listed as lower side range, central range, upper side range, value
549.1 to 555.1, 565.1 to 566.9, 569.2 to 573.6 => 0.010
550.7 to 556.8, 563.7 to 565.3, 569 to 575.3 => 0.070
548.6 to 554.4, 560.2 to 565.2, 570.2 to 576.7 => 0.107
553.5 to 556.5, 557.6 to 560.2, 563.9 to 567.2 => 0.132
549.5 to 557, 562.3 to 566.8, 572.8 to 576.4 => 0.211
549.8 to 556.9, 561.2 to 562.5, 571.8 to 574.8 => 0.073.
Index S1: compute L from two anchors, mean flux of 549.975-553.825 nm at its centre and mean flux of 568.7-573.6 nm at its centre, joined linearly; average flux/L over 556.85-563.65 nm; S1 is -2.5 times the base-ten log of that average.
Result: 0.01 mag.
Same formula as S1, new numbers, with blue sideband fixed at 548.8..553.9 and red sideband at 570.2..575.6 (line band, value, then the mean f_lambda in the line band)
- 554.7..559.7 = 0.00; 18.5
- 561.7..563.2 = 0.03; 18.2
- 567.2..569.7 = 0.01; 18.7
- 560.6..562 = 0.01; 18.6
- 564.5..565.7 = 0.04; 18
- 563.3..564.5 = 0.03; 18.2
